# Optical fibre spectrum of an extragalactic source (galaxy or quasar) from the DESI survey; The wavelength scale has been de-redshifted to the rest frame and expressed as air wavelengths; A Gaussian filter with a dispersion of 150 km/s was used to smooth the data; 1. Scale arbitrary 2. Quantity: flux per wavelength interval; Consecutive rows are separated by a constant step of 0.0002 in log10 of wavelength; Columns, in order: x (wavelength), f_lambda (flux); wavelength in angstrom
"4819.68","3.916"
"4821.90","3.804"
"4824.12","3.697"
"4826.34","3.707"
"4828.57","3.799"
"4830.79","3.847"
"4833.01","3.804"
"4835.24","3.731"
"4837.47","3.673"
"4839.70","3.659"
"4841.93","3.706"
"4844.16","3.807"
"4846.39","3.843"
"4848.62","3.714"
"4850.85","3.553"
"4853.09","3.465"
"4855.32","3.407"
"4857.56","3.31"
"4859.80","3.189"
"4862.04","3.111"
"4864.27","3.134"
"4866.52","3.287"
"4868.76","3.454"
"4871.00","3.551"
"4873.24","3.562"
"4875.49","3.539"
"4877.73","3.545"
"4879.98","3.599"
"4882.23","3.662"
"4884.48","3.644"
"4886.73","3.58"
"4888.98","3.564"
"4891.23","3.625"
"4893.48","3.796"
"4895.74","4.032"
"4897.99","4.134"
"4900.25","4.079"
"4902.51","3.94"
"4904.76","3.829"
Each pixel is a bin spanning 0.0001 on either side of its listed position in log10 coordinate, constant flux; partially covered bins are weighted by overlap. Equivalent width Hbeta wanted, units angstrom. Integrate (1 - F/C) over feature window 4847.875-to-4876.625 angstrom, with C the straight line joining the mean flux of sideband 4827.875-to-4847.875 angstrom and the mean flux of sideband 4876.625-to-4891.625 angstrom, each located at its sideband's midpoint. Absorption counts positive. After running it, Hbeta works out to 2.2 angstrom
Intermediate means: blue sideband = 3.76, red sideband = 3.6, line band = 3.4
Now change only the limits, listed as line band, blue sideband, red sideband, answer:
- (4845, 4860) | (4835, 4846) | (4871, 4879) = 0.6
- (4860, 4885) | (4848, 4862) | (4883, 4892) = 0.5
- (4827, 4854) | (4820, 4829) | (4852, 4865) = -1.4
